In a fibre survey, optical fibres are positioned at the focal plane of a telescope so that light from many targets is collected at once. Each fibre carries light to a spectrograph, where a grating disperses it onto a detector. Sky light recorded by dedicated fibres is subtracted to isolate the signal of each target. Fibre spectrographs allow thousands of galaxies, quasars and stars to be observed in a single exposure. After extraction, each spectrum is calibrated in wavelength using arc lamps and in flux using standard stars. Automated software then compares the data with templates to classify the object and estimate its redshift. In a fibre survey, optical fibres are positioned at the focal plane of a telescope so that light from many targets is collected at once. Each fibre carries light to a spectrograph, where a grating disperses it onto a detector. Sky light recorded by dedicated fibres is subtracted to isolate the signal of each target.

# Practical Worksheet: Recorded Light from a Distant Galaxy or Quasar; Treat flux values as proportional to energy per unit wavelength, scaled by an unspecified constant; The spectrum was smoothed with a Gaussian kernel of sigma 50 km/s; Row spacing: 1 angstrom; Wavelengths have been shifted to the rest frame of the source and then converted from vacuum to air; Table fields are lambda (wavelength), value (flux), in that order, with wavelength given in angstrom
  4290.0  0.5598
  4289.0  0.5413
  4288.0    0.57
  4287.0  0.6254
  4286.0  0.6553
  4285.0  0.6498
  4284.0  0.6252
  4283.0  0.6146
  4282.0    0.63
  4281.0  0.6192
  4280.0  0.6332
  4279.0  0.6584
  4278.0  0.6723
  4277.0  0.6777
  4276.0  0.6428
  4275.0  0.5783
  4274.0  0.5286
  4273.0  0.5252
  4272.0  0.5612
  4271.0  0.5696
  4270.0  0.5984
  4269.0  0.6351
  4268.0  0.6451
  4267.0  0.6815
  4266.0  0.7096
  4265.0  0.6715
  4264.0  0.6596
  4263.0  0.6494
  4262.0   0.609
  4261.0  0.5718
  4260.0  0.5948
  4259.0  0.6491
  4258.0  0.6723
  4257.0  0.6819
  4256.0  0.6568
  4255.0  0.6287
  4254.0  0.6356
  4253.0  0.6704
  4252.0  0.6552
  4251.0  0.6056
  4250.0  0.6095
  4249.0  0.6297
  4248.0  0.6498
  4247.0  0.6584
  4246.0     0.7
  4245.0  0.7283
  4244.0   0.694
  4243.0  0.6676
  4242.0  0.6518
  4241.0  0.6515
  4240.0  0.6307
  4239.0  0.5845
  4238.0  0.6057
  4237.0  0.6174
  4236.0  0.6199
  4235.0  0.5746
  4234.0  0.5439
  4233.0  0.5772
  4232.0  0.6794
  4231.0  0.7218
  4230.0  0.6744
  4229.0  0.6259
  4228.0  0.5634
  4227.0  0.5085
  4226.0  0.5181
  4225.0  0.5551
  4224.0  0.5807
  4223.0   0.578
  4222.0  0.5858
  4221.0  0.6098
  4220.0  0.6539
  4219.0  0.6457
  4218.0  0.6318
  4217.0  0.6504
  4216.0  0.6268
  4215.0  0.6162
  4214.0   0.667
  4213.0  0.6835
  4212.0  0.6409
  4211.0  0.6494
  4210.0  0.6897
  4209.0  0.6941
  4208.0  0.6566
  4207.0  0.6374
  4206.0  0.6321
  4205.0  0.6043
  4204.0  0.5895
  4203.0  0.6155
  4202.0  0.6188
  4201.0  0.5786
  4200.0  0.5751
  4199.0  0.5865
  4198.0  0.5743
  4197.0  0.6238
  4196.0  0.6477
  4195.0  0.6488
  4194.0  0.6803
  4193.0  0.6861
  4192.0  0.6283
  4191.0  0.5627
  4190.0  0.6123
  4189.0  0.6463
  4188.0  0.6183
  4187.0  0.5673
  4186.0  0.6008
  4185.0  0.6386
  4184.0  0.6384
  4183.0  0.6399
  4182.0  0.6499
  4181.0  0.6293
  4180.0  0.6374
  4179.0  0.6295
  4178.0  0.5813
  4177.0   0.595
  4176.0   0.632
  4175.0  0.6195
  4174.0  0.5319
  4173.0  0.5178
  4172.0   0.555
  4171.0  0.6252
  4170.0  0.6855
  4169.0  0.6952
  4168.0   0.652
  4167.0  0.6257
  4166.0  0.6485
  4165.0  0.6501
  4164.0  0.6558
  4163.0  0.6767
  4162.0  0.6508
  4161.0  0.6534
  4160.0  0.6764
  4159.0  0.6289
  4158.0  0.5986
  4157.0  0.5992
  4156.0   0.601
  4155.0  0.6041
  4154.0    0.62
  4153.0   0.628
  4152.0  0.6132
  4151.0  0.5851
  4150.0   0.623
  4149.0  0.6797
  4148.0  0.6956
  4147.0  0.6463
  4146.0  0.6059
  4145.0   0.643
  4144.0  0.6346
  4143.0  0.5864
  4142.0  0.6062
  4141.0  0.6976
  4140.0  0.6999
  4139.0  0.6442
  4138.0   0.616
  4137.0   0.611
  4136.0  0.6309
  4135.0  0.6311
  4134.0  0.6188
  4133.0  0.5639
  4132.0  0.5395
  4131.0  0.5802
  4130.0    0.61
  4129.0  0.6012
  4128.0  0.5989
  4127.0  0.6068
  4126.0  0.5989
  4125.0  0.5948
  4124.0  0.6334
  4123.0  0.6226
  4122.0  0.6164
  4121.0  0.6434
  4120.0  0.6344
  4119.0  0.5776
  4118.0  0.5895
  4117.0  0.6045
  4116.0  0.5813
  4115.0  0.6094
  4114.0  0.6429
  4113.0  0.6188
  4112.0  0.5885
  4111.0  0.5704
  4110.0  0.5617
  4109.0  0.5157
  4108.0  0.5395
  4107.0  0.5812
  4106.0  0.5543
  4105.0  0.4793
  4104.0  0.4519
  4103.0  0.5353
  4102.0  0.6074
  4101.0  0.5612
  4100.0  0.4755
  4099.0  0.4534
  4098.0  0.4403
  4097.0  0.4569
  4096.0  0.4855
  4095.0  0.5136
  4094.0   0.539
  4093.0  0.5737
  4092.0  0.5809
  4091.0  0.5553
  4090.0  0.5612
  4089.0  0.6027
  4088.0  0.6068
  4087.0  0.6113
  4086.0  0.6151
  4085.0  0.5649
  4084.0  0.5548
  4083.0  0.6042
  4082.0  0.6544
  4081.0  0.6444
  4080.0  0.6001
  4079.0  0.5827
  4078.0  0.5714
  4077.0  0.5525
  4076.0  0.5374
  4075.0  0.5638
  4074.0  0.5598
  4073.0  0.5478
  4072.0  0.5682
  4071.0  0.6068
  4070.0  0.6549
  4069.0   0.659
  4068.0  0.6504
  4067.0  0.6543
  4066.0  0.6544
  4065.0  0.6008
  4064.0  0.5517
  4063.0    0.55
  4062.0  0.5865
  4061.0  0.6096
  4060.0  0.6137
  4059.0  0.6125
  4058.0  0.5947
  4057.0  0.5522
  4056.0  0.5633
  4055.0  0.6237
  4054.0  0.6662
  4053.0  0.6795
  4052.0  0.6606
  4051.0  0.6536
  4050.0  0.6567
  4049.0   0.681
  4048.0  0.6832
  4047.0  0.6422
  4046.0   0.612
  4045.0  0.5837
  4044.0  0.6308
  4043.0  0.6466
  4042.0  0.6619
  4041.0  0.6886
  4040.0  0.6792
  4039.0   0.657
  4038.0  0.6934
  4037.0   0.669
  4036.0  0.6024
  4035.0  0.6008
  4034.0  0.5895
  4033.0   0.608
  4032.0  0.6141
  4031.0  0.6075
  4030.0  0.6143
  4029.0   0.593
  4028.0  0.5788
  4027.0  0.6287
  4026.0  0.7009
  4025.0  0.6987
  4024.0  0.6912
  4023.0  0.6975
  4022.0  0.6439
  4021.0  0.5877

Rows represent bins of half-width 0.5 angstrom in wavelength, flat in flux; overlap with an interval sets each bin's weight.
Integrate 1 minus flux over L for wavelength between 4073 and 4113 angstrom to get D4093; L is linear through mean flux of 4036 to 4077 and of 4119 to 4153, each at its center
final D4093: 4.3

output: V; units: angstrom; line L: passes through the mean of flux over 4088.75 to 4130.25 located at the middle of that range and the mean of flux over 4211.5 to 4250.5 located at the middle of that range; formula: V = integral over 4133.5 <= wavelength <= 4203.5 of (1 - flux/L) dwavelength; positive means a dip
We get -3.7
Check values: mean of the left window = 0.565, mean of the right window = 0.626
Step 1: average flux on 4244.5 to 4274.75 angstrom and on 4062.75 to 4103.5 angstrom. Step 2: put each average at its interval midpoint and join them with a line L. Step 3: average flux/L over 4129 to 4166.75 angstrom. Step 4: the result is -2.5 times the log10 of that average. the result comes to -0.06 mag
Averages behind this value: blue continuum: 0.572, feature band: 0.628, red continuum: 0.634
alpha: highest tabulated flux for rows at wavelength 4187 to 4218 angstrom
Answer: 0.6941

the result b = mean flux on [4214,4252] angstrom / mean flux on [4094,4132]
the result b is 1.1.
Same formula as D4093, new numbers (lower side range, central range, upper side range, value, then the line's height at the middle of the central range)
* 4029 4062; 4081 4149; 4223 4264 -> 4.7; 0.63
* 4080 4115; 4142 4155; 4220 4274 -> -1.1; 0.58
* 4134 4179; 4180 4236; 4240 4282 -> 1.1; 0.633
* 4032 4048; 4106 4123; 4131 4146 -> 0.9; 0.625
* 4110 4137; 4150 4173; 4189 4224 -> -0.6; 0.615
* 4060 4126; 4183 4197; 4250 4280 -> -0.5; 0.607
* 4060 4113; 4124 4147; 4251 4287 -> -1.2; 0.585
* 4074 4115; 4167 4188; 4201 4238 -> -0.6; 0.599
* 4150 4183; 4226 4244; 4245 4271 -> 0.6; 0.64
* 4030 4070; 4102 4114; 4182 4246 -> 1.5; 0.628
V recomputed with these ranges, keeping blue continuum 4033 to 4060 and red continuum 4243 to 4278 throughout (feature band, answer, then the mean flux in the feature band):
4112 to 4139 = 1.3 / 0.607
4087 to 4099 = 1.9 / 0.537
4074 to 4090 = 1.2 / 0.589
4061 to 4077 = 1.0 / 0.595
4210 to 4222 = -0.1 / 0.643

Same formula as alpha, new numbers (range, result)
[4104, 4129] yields 0.6434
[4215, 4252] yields 0.7283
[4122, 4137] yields 0.6334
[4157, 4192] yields 0.6952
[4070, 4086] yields 0.6549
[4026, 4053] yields 0.7009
